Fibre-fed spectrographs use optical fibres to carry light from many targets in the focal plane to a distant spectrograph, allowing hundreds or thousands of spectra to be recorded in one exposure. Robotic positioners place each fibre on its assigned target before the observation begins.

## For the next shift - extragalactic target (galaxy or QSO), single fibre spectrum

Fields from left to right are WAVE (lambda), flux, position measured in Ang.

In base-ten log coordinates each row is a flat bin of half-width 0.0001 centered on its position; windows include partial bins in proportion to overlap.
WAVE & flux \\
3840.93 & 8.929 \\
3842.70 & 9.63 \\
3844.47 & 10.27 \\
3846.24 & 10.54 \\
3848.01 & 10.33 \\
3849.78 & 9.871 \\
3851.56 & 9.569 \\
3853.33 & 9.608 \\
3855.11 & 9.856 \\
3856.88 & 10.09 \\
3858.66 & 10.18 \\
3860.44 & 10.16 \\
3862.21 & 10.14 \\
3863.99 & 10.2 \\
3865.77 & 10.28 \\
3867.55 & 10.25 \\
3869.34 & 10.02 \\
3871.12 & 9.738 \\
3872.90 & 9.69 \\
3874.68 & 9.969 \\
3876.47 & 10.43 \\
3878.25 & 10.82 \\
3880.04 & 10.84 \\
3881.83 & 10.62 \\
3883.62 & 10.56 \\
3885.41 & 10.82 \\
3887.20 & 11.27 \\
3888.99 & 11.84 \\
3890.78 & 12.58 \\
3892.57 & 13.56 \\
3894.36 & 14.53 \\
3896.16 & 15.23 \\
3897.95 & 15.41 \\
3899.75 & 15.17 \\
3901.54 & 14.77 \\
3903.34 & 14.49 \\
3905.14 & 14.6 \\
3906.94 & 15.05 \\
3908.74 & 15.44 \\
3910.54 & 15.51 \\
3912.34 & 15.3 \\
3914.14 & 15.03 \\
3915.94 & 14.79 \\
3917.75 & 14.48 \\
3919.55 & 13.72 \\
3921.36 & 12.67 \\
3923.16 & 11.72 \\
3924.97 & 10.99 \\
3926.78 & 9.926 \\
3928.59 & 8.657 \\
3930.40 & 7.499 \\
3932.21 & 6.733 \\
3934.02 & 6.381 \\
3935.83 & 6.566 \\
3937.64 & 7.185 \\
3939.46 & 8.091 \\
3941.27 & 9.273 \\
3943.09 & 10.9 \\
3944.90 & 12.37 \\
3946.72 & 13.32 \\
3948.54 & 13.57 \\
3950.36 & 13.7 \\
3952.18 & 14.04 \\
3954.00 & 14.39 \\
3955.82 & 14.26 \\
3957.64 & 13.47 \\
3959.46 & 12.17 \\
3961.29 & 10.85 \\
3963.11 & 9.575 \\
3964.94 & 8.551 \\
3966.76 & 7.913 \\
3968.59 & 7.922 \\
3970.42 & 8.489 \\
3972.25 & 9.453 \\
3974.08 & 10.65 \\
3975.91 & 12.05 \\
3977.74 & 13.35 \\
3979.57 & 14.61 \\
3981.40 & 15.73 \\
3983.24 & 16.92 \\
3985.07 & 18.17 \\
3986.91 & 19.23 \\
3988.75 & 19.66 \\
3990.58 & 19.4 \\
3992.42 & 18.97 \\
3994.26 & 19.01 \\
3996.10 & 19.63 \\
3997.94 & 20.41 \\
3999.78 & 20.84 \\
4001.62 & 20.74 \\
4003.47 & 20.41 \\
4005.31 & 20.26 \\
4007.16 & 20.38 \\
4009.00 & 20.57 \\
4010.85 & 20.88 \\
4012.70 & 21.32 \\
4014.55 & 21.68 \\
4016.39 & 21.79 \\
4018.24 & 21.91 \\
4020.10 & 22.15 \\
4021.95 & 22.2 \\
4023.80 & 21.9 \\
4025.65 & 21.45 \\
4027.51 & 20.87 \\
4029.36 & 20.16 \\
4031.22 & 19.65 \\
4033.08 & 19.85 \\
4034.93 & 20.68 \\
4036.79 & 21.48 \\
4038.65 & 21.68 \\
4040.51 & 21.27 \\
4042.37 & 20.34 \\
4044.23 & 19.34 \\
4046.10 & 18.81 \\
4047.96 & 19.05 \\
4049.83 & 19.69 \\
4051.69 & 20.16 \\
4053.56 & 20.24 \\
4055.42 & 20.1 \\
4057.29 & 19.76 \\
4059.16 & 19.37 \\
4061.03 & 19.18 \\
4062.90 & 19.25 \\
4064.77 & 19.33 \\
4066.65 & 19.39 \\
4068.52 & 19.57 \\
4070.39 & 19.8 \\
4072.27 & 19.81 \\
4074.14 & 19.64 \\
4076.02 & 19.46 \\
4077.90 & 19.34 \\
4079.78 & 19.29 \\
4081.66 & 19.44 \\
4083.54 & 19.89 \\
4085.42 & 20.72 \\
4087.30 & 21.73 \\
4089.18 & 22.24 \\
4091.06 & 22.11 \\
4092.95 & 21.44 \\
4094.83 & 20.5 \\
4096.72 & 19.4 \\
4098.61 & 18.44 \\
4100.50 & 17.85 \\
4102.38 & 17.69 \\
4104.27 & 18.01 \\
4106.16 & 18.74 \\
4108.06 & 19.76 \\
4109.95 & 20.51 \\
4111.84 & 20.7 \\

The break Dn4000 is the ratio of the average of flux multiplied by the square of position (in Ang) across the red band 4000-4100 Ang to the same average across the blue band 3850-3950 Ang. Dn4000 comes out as 1.91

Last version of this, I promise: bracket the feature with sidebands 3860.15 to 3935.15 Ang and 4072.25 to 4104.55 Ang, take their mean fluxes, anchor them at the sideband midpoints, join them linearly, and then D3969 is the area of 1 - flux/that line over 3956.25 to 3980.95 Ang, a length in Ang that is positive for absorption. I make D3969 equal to 6.7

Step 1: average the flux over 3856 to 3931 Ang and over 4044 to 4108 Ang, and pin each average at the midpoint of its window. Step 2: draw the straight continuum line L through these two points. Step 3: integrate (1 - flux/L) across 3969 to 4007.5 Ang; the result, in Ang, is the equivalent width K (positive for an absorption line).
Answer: -1.8 Ang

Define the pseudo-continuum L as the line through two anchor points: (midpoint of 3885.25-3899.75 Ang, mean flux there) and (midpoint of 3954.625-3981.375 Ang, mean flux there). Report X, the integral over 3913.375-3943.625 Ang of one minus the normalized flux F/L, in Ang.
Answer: 5.2 Ang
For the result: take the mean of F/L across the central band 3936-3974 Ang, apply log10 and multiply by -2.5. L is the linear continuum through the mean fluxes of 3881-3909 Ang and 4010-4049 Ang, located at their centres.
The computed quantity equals 0.47 mag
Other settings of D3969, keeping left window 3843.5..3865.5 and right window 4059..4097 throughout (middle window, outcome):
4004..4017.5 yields -3.1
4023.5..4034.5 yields -1.7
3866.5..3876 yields 0.8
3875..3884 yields 0.5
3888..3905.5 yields -3.2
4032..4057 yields -2.2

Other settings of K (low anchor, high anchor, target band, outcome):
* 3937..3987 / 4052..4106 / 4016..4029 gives -4.59 Ang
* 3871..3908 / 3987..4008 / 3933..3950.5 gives 6.75 Ang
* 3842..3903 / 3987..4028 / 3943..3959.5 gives 3.31 Ang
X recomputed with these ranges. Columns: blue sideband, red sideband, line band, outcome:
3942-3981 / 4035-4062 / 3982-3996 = -4.26 Ang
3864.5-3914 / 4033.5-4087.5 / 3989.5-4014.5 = -4.11 Ang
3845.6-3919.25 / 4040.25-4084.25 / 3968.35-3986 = 3.48 Ang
